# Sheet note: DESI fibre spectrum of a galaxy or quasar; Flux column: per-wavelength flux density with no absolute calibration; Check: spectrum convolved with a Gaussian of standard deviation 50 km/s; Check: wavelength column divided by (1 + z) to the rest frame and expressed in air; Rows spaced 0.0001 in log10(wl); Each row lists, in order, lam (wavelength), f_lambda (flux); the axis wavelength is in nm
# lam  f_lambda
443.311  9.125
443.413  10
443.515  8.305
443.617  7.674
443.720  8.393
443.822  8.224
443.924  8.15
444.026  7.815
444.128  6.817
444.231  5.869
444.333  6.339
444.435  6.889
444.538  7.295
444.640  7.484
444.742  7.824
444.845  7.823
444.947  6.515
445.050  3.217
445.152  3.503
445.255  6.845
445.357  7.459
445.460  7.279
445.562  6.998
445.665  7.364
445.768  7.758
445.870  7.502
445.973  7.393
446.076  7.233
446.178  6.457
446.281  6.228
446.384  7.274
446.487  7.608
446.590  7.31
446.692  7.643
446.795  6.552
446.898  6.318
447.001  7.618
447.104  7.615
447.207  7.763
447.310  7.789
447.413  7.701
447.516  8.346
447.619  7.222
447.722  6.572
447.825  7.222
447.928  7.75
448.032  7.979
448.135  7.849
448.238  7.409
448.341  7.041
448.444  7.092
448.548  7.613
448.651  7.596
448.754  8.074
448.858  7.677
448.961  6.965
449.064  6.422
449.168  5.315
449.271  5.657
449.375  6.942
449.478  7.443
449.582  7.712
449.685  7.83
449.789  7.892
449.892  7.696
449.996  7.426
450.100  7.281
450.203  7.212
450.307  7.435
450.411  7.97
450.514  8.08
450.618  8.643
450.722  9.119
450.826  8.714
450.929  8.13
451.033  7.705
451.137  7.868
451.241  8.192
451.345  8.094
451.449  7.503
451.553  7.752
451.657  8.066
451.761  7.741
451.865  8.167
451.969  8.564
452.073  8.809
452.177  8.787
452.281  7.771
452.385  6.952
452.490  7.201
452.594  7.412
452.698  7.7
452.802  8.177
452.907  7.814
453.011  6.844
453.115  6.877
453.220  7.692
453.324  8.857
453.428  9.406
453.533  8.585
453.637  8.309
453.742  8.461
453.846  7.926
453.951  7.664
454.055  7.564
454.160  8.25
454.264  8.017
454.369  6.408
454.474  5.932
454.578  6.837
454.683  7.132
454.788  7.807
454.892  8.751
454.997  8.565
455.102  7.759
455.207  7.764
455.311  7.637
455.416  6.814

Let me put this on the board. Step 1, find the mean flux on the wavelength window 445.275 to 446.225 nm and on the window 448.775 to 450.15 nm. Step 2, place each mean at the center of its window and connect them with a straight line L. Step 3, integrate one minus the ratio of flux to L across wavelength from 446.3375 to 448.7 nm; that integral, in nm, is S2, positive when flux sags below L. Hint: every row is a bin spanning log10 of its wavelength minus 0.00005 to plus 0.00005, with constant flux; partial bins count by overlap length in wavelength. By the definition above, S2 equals -0.078 nm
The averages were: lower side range 7.27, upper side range 7.11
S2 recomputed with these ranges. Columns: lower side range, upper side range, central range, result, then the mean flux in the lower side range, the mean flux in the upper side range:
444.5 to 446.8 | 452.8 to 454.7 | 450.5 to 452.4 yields -0.17 nm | 6.9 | 7.72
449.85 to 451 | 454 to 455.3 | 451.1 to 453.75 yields -0.07 nm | 7.97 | 7.57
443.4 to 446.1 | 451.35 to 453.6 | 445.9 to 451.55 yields 0.06 nm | 7.14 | 7.94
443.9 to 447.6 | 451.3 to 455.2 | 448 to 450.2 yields 0.04 nm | 7.04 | 7.84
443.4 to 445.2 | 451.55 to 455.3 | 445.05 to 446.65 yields 0.08 nm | 7.06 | 7.84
